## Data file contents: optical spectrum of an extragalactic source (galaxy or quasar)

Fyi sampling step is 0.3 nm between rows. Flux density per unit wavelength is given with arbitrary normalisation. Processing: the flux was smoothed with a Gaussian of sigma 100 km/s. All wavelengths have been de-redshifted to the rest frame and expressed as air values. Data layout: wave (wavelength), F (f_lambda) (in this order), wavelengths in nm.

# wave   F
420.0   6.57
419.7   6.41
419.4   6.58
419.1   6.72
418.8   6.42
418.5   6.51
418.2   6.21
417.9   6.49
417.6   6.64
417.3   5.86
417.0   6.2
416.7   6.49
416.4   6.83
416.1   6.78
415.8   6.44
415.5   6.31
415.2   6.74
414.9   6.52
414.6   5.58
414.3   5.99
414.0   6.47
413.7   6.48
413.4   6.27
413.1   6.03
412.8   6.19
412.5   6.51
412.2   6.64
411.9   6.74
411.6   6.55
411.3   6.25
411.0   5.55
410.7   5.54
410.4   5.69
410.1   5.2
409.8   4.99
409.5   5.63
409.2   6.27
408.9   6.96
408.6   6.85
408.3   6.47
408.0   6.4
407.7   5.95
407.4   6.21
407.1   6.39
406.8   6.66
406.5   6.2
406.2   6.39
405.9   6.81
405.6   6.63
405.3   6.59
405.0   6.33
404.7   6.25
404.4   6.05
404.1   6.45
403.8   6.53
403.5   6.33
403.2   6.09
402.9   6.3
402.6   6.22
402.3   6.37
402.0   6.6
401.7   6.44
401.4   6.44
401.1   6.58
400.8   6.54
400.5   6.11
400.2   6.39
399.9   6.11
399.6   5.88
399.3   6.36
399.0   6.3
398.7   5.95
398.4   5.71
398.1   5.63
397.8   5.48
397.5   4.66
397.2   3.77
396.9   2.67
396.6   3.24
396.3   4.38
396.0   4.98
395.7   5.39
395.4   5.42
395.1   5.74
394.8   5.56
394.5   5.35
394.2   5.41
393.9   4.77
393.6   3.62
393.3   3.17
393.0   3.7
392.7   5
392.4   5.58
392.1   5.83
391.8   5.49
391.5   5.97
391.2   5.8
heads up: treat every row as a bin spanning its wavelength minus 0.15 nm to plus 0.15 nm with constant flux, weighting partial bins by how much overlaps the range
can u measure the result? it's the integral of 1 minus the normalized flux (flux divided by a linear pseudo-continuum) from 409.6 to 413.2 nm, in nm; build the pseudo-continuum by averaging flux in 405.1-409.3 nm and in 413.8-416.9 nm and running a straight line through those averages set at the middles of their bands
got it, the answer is 0.26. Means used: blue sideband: 6.49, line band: 5.98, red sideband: 6.41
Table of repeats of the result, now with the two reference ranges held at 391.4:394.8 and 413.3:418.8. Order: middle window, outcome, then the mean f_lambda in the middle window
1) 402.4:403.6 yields -0.15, 6.24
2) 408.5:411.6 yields 0.04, 5.91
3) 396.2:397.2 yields 0.33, 3.43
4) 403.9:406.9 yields -0.39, 6.43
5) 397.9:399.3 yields -0.18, 5.93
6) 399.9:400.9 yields -0.17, 6.3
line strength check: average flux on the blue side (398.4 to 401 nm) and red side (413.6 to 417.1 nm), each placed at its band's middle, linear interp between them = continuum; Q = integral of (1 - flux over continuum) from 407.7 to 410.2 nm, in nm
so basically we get 0.08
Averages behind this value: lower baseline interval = 6.18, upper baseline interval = 6.4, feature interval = 6.11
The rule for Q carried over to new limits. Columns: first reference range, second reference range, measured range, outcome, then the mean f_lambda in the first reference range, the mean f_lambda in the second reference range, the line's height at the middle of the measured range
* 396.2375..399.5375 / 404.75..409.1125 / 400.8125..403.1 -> -0.317 nm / 4.96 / 6.48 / 5.65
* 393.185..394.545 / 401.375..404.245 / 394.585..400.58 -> -0.042 nm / 4.43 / 6.37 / 5.24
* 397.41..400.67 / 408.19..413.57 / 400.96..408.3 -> -0.464 nm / 5.9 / 6.13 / 6.01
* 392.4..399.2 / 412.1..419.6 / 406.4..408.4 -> -0.204 nm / 4.84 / 6.39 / 5.74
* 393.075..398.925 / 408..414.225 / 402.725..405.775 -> -0.449 nm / 4.79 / 6.17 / 5.54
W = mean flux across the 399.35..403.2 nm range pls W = 6.32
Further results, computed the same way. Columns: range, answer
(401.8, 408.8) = 6.4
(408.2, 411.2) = 5.91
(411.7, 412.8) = 6.57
